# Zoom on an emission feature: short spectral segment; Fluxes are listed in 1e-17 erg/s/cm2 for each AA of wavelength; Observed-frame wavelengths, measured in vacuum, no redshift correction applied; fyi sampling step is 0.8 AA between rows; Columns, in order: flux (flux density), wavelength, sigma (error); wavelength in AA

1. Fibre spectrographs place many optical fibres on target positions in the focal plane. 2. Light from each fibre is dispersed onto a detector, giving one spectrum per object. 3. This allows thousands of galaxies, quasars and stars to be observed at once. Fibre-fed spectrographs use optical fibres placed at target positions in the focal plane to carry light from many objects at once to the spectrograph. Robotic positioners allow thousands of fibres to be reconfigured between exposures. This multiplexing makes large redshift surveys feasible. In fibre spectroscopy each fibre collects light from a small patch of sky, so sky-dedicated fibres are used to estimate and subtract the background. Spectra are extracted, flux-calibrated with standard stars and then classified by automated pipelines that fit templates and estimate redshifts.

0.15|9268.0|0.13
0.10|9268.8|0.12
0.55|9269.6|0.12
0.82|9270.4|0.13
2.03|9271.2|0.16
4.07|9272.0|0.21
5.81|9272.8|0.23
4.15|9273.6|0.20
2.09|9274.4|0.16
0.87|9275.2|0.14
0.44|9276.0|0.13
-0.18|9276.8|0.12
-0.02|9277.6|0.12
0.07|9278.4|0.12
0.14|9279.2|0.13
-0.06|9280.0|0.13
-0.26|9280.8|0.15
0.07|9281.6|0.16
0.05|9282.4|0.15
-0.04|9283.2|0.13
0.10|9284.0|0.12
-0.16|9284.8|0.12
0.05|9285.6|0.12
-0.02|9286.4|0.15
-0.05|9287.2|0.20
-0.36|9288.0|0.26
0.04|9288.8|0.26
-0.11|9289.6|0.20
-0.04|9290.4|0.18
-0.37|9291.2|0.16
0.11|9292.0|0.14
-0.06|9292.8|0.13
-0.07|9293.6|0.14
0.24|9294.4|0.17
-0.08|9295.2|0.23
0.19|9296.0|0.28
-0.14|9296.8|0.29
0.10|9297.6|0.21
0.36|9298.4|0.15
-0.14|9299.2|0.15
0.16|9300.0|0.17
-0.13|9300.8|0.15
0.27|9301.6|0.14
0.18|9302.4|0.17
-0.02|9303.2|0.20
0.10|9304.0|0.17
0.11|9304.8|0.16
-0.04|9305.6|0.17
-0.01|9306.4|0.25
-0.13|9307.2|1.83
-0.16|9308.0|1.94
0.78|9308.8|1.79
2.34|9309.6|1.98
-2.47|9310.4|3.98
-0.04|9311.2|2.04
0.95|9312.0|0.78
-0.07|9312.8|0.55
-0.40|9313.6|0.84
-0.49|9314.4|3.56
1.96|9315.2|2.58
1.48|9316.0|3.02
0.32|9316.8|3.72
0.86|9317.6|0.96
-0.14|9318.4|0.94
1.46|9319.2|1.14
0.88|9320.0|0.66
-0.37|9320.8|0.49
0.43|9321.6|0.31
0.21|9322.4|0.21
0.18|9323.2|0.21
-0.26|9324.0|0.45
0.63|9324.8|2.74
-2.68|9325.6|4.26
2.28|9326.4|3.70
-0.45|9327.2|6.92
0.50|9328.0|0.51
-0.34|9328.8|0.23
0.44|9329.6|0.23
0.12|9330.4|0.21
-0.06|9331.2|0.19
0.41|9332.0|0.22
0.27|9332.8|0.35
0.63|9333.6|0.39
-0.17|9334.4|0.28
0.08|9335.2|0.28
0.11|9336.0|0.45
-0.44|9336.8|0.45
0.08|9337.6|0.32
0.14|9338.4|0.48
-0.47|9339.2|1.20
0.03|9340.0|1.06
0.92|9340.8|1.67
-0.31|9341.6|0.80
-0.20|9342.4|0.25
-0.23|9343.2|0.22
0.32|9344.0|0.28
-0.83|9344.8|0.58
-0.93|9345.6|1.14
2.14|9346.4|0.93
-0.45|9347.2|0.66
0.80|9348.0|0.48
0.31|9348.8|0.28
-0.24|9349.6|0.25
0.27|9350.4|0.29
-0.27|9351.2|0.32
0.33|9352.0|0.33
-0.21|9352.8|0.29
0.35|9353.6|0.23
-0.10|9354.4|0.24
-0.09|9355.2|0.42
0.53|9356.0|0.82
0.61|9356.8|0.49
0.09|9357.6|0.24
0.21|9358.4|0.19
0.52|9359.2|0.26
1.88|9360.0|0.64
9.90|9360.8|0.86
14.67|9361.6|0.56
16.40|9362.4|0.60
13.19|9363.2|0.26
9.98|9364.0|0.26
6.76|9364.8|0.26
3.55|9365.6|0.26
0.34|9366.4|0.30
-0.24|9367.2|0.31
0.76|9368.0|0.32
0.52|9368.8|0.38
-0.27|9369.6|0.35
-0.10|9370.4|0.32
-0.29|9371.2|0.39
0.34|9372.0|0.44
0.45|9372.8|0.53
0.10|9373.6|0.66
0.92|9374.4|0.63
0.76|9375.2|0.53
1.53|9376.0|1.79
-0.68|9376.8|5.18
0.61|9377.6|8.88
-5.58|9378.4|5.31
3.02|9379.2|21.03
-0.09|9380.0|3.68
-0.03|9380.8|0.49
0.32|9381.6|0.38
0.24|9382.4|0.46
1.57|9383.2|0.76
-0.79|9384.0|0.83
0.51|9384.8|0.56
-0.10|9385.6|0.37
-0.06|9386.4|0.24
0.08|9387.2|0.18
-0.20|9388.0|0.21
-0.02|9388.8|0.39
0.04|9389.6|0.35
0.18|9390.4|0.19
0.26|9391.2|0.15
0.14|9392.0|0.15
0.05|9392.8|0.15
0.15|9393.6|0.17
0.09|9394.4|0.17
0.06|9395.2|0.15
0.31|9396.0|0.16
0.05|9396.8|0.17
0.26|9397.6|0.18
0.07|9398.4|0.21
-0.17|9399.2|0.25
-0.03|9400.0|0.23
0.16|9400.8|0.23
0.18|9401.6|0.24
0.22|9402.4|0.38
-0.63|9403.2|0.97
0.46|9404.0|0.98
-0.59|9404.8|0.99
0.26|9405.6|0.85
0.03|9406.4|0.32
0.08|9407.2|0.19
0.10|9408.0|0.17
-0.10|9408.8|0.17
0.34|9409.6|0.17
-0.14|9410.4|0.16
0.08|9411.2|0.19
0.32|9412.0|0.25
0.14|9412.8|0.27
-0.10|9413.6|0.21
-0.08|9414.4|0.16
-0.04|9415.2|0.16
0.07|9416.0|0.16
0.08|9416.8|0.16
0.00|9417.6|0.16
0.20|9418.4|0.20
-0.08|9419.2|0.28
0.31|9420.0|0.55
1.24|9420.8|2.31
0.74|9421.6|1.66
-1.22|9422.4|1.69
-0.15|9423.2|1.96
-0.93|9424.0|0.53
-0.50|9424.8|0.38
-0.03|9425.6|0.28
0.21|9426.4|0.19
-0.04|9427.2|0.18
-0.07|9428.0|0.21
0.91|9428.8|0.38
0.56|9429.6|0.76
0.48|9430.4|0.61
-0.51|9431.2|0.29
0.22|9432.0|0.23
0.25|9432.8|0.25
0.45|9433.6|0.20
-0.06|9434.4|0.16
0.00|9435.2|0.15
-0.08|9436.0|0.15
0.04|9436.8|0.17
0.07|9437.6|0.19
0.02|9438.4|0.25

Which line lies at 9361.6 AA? [O III]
